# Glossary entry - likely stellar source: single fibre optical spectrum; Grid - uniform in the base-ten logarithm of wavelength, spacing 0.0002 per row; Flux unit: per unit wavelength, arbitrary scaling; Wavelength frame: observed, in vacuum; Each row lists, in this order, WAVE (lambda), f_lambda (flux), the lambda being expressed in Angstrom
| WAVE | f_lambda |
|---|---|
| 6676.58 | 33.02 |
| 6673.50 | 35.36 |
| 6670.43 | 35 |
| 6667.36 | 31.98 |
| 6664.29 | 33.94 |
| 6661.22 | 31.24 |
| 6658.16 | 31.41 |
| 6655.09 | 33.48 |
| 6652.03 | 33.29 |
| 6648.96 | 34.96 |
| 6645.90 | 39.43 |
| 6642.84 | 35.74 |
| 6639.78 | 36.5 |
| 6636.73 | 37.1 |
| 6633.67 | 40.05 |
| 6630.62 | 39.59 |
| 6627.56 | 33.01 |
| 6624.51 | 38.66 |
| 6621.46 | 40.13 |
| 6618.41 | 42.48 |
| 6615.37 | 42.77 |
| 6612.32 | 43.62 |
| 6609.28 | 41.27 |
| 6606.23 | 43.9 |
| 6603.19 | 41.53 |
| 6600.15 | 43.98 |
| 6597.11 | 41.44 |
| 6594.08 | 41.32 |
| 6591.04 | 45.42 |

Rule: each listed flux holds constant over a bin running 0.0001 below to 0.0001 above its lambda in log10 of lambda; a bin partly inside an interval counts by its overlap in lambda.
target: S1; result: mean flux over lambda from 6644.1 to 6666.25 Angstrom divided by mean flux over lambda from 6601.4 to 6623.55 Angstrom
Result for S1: 0.80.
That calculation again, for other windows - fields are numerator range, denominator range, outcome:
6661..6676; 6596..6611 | 0.79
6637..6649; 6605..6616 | 0.86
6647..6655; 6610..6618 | 0.80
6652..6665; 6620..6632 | 0.86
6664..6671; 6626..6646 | 0.90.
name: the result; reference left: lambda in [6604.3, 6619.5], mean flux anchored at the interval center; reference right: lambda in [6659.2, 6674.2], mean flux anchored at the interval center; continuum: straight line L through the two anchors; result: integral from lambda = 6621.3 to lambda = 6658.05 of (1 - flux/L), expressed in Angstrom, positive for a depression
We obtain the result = 1.5 Angstrom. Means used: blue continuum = 42.8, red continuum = 33.4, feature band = 36.5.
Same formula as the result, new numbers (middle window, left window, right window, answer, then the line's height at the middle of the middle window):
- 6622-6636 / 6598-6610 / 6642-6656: 0.2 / 38.7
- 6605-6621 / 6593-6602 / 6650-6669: -1.1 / 39.9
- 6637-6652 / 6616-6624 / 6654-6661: -0.5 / 35.3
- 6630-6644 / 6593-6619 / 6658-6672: -0.1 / 37.4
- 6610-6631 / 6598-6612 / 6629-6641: 0.2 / 40.4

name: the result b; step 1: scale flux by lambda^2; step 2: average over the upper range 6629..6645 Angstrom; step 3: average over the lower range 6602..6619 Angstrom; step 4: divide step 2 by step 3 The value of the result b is 0.9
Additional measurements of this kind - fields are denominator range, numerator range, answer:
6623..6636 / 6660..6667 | 0.87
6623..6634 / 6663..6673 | 0.91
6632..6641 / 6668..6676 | 0.92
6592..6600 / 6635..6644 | 0.88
